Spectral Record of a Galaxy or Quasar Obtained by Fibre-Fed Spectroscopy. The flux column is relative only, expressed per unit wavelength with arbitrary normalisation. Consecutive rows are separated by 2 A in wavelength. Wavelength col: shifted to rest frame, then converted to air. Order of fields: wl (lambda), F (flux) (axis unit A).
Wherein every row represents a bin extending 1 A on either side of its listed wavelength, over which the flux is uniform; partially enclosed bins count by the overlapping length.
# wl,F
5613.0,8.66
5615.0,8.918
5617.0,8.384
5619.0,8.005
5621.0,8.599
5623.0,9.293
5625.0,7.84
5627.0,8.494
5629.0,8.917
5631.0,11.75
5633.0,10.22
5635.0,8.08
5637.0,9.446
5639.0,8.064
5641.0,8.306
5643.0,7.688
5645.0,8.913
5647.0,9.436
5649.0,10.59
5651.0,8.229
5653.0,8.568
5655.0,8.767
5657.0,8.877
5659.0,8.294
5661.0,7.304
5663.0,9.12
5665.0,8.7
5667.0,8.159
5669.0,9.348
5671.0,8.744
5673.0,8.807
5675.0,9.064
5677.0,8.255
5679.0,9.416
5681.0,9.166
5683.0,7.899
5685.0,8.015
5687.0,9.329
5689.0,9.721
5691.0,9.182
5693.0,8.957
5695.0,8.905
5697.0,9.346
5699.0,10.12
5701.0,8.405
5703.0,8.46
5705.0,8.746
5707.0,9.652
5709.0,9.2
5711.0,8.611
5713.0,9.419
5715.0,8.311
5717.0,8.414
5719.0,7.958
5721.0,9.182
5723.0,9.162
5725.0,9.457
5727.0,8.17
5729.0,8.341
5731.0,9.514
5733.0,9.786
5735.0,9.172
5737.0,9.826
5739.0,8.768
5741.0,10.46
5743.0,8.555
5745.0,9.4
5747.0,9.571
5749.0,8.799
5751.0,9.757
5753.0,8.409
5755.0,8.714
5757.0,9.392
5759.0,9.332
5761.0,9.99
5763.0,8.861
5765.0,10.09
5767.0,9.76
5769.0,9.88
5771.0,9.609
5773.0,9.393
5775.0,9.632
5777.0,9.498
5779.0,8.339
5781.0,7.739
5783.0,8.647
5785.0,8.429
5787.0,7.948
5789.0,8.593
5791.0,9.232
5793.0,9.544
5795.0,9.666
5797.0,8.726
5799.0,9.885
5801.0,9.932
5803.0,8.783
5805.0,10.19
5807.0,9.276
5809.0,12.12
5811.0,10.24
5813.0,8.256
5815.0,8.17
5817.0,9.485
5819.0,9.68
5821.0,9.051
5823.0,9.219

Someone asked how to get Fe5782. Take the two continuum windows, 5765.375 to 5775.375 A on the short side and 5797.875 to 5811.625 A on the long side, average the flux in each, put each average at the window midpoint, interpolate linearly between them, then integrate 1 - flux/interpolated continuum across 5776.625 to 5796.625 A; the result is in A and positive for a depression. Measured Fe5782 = 2.3 A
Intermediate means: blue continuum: 9.68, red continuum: 10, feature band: 8.74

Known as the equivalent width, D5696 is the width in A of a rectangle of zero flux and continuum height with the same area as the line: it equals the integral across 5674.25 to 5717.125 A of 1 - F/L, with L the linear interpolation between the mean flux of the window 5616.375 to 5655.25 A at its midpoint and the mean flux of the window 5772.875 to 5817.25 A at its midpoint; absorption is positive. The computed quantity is 0.27 A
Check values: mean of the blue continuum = 8.89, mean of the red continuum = 9.2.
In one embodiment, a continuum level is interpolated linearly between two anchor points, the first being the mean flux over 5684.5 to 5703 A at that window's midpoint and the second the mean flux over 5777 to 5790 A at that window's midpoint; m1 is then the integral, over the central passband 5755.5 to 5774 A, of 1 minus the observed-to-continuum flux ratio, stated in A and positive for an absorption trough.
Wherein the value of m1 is -2.3 A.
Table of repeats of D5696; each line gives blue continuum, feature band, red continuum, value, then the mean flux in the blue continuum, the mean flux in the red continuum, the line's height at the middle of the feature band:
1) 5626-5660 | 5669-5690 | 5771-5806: 0.3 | 8.98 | 9.08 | 9.01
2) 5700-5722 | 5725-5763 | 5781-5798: -1.9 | 8.76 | 8.78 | 8.77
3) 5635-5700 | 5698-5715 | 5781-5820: -0.1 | 8.82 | 9.27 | 8.95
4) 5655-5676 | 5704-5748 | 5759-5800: -0.7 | 8.65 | 9.18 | 8.93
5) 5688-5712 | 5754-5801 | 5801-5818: 1.3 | 9.11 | 9.59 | 9.45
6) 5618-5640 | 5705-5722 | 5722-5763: 0.6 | 8.97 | 9.22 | 9.16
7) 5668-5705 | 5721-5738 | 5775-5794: -0.6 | 8.95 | 8.71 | 8.84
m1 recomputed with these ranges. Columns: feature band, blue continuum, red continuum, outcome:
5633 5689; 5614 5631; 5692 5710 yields 1.1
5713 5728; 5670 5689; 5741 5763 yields 0.5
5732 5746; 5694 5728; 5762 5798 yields -0.7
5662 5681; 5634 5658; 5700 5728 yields -0.2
